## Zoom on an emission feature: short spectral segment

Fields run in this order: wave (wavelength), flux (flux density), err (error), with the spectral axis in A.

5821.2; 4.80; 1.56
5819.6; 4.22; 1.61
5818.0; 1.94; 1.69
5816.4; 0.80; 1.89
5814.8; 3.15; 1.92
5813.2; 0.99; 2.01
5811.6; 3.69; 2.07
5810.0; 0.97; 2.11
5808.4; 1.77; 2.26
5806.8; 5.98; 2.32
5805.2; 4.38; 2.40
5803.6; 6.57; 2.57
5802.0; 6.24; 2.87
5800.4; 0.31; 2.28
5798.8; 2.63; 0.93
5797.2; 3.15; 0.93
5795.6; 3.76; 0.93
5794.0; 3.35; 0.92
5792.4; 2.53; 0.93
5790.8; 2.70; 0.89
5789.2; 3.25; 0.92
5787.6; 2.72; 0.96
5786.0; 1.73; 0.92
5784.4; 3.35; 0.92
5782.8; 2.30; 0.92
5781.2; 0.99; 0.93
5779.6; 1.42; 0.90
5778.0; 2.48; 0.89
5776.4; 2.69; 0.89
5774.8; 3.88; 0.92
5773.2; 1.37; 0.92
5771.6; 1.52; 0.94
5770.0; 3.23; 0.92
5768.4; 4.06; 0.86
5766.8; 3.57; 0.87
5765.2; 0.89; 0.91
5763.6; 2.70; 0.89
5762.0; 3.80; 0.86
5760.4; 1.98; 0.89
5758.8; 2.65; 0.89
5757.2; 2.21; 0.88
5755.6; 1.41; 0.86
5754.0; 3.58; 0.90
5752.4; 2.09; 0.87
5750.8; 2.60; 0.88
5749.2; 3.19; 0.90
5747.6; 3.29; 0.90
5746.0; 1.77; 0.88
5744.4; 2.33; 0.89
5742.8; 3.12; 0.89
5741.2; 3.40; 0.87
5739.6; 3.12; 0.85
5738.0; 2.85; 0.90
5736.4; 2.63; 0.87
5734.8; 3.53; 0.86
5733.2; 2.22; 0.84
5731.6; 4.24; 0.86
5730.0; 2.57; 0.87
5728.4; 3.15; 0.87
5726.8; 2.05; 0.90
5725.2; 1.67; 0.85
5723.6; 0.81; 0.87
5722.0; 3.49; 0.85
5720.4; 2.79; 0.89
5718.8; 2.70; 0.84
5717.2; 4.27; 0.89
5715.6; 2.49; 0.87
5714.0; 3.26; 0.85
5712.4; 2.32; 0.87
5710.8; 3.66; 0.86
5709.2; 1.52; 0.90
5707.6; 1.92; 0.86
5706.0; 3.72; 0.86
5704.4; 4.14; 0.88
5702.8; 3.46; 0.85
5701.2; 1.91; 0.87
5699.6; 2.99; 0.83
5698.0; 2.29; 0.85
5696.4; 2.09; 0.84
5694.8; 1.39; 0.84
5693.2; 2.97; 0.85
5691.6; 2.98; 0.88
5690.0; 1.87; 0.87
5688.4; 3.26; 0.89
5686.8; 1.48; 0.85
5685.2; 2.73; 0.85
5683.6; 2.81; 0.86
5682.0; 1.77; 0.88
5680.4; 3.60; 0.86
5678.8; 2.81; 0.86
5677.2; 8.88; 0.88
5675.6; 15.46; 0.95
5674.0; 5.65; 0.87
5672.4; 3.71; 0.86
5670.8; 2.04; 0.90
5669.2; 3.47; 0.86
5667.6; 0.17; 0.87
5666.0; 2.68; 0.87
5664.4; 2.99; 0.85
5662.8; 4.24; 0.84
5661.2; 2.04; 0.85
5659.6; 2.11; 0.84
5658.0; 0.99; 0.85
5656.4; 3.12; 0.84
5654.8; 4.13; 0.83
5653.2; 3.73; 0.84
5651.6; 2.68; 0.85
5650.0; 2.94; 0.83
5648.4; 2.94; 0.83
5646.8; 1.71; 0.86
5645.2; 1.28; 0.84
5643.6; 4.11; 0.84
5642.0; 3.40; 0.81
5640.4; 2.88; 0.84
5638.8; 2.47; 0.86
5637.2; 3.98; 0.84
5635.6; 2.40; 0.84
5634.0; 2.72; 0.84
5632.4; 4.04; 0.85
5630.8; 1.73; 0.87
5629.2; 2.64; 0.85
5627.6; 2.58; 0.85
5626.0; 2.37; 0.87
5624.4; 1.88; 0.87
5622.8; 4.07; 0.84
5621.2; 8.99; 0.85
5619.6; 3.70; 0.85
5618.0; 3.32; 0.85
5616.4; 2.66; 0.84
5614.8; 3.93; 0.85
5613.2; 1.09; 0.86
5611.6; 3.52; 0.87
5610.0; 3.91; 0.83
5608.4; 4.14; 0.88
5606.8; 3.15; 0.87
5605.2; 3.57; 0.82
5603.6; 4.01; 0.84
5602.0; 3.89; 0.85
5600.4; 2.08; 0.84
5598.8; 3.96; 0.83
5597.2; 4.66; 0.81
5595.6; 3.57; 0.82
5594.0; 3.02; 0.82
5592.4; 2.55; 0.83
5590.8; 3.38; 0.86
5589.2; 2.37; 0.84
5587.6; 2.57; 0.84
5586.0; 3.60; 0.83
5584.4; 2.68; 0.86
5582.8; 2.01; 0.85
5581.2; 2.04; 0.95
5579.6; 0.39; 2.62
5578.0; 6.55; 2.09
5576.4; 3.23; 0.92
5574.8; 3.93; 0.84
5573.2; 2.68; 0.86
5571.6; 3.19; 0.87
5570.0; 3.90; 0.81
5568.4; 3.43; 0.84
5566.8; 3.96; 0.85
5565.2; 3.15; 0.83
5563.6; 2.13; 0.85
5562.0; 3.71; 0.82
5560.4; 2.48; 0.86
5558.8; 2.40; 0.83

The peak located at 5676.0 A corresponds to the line [O III] 5007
